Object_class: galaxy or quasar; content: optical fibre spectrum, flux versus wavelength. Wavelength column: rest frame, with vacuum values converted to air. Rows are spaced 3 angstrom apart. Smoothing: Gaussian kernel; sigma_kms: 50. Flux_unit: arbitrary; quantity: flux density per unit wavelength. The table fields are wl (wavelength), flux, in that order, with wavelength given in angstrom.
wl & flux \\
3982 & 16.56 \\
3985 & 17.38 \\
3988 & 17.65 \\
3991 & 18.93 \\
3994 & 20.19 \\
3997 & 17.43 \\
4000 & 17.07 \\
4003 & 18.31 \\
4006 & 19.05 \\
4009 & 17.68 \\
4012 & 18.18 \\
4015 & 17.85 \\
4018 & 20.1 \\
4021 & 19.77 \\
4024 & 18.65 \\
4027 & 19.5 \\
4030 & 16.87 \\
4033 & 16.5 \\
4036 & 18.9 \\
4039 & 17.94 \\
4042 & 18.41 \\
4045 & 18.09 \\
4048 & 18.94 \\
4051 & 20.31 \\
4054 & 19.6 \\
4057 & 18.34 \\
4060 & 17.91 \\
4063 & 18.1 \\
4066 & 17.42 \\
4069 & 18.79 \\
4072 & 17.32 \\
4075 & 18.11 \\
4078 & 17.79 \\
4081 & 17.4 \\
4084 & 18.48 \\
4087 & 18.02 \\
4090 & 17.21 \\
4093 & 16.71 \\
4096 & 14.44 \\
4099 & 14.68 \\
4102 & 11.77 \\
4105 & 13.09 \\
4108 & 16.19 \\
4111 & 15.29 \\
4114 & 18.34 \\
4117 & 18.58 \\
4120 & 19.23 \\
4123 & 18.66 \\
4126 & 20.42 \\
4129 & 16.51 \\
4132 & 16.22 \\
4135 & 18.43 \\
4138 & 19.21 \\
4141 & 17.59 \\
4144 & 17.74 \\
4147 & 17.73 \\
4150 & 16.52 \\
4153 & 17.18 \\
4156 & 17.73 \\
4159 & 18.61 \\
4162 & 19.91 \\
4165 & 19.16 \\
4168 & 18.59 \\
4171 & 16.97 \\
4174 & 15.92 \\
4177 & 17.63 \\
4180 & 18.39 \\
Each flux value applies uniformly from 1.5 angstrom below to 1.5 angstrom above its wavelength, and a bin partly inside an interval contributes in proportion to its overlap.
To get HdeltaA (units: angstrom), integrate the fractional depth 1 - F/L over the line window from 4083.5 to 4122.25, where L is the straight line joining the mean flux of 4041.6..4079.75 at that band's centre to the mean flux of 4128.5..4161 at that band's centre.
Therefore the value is 3.7 angstrom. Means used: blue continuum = 18.4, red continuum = 17.7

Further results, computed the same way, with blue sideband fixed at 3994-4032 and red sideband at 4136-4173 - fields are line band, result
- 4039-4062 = -0.5 angstrom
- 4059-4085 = 0.5 angstrom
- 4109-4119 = 0.4 angstrom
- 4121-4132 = -0.1 angstrom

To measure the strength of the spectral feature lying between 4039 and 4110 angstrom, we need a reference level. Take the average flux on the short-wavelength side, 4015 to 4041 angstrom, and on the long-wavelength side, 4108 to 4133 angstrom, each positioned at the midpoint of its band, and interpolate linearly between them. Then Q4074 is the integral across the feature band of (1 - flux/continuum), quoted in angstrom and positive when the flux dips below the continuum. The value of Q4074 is 3.5 angstrom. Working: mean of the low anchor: 18.5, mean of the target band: 17.3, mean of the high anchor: 17.8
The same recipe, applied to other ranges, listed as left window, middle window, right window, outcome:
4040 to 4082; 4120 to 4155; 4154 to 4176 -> 0.5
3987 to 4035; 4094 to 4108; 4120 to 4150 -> 3.3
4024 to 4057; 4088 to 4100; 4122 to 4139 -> 1.6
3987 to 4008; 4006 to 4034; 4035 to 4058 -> 0.2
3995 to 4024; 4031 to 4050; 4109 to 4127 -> 0.2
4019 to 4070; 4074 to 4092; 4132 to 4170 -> 0.5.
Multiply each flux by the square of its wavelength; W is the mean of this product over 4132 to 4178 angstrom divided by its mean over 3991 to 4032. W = 1.04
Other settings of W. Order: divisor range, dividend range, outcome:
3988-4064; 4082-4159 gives 0.97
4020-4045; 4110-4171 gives 1.04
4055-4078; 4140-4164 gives 1.04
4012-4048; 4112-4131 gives 1.05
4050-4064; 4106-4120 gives 0.94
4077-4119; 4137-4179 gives 1.13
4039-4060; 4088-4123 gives 0.88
